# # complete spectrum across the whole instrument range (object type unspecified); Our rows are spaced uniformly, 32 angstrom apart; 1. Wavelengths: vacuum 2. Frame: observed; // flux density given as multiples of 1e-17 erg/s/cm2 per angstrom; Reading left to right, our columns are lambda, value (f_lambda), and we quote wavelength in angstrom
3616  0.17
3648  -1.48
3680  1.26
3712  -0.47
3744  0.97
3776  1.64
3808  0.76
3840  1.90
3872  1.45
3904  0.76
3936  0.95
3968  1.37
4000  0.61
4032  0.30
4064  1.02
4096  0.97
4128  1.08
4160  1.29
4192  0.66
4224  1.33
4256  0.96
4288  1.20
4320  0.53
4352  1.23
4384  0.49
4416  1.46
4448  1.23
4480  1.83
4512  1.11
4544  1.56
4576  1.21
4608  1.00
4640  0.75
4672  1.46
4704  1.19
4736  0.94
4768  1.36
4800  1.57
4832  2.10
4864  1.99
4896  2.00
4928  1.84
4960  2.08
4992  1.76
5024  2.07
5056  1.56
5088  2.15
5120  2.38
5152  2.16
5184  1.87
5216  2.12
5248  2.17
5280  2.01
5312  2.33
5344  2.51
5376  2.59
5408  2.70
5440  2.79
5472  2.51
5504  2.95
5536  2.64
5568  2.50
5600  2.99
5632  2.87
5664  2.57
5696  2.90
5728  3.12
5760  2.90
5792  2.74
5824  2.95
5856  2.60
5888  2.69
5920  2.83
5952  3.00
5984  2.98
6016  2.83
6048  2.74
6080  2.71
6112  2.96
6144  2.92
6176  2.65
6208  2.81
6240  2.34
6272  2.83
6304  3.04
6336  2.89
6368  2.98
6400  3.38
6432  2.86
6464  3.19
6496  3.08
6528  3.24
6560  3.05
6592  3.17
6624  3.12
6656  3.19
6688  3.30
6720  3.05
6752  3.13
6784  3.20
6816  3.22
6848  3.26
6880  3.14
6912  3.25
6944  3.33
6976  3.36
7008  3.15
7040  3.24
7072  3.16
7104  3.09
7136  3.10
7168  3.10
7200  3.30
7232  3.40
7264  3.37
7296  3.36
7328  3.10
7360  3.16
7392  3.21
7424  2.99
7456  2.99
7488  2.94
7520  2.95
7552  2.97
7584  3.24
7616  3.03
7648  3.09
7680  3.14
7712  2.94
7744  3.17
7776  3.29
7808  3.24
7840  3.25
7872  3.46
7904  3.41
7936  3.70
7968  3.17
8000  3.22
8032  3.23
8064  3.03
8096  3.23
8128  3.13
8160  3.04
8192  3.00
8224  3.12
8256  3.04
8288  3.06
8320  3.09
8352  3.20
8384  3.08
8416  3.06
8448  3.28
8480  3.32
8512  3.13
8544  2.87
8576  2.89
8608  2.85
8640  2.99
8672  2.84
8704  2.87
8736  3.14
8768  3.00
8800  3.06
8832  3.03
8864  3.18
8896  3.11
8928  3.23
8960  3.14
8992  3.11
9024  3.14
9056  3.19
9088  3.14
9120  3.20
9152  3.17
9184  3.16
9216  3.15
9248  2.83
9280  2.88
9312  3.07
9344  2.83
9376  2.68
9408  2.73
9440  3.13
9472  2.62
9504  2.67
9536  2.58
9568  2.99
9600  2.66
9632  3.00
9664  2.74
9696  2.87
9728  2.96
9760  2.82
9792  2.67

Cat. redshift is 0.20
